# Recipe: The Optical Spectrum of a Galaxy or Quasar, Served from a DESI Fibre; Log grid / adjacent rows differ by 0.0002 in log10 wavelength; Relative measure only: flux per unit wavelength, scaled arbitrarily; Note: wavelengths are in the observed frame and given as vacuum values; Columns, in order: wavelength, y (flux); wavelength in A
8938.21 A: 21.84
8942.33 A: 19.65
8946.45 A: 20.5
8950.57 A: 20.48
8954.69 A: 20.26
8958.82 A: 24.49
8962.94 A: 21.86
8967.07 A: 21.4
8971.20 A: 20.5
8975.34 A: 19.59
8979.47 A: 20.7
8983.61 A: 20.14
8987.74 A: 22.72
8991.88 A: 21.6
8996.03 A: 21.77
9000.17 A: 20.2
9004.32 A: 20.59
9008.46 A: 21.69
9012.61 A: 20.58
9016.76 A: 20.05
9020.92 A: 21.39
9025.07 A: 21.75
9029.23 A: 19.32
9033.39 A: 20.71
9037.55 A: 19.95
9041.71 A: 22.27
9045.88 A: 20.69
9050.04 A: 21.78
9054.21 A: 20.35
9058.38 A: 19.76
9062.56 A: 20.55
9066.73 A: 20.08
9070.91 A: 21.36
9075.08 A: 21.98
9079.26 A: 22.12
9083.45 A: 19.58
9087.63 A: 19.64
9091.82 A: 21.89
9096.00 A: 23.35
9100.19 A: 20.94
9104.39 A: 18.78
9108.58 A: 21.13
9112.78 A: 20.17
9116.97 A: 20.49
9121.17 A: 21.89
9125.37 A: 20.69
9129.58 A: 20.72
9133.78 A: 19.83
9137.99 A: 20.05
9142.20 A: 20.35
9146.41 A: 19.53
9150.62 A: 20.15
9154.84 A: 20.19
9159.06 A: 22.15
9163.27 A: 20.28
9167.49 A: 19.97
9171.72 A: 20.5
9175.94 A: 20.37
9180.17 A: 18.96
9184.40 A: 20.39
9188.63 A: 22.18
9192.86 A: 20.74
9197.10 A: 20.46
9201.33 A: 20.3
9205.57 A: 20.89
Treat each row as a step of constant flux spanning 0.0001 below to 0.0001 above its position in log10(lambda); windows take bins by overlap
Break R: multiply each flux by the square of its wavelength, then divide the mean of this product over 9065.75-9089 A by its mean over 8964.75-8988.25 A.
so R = 1.0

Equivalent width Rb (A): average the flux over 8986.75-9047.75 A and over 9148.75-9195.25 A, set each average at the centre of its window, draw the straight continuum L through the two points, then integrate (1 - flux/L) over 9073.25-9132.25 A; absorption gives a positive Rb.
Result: -0.6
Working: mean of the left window 21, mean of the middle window 20.9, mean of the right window 20.5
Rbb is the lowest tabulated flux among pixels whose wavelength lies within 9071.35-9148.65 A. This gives 18.78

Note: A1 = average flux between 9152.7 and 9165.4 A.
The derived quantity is 20.9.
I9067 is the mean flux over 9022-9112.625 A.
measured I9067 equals 20.8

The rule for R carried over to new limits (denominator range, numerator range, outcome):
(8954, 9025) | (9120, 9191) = 1.00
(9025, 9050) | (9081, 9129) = 1.01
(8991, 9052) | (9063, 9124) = 1.02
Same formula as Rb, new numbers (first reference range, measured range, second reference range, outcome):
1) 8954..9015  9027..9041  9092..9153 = 0.51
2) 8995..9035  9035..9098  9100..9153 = -1.35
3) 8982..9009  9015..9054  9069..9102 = 0.80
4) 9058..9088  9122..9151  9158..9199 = 0.52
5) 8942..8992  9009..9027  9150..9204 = -0.03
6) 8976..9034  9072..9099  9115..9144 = -0.93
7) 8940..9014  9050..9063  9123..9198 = 0.21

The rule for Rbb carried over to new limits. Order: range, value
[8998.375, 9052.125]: 19.32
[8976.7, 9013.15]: 20.14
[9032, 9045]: 19.95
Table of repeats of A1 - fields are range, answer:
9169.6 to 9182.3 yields 19.9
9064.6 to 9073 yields 20.7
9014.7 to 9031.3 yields 20.6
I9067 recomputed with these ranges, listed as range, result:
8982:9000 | 21.5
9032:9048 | 20.9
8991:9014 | 21.1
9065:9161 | 20.7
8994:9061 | 20.8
